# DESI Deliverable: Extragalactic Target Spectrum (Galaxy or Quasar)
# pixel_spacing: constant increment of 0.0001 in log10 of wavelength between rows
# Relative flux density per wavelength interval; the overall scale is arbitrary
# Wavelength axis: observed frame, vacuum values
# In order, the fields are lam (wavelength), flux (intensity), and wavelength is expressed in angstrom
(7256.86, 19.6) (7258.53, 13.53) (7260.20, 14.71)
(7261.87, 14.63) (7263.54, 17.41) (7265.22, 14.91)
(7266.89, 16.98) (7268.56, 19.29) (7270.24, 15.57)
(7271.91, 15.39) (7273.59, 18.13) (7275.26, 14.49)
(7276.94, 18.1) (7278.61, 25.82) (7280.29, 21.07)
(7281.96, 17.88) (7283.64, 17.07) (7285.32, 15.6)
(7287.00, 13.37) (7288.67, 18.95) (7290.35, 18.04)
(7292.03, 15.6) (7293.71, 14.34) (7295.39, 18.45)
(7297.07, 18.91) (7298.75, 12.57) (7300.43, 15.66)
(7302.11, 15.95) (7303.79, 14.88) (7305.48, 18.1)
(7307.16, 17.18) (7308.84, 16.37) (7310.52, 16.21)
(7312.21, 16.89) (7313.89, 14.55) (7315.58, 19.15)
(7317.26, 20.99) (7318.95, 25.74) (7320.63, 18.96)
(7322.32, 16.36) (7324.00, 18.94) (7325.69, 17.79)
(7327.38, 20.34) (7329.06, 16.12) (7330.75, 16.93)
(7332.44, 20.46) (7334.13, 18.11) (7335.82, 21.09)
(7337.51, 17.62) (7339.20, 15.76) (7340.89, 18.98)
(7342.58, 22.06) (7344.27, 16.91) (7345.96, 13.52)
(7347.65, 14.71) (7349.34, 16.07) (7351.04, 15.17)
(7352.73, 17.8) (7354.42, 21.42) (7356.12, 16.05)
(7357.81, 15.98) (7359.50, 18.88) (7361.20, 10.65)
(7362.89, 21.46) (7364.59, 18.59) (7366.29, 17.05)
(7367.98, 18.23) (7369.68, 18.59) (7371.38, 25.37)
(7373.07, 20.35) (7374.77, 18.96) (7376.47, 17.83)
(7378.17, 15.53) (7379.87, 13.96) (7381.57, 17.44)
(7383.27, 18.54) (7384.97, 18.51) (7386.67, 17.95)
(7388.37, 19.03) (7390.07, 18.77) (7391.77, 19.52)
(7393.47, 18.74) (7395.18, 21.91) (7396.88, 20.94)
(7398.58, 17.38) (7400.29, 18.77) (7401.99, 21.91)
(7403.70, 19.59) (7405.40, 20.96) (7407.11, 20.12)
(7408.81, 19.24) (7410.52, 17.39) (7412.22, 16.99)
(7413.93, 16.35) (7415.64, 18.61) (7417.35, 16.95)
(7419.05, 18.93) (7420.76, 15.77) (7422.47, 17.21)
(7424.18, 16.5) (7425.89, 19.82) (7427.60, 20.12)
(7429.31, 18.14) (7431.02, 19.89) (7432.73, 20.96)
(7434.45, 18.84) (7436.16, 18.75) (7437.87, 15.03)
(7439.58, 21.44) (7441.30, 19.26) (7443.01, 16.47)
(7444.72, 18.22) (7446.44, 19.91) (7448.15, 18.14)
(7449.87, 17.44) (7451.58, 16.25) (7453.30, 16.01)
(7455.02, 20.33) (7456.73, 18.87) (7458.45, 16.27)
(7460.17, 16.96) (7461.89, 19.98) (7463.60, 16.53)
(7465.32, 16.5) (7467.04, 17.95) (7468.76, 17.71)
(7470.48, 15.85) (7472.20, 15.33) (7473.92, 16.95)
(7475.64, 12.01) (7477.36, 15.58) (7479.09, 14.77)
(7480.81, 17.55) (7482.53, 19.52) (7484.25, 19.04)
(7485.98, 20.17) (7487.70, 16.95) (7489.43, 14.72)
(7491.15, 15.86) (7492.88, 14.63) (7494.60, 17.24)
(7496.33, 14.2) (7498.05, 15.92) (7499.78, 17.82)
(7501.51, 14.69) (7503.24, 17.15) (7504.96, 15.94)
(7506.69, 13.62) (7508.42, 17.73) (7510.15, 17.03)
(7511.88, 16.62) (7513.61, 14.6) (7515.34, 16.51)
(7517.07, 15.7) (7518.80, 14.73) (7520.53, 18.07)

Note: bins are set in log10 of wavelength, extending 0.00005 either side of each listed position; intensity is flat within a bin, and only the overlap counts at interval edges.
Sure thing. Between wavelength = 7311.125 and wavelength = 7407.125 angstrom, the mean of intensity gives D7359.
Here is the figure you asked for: 18.4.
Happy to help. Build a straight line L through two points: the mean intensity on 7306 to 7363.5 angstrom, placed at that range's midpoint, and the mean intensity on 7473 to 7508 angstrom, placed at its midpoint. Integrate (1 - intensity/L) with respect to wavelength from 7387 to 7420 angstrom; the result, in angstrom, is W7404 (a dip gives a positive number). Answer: -3.72 angstrom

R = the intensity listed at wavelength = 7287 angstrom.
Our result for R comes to 13.37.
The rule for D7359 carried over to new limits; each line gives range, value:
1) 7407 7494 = 17.6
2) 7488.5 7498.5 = 15.4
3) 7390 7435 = 18.9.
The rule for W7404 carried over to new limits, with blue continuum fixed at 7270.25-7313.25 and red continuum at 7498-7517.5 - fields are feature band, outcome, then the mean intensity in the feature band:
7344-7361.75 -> 0.6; 16.2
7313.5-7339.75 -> -3.1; 18.8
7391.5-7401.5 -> -1.9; 19.6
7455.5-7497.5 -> -1.3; 16.7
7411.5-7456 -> -4.8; 18.2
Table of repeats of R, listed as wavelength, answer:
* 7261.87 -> 14.63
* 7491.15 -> 15.86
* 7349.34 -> 16.07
